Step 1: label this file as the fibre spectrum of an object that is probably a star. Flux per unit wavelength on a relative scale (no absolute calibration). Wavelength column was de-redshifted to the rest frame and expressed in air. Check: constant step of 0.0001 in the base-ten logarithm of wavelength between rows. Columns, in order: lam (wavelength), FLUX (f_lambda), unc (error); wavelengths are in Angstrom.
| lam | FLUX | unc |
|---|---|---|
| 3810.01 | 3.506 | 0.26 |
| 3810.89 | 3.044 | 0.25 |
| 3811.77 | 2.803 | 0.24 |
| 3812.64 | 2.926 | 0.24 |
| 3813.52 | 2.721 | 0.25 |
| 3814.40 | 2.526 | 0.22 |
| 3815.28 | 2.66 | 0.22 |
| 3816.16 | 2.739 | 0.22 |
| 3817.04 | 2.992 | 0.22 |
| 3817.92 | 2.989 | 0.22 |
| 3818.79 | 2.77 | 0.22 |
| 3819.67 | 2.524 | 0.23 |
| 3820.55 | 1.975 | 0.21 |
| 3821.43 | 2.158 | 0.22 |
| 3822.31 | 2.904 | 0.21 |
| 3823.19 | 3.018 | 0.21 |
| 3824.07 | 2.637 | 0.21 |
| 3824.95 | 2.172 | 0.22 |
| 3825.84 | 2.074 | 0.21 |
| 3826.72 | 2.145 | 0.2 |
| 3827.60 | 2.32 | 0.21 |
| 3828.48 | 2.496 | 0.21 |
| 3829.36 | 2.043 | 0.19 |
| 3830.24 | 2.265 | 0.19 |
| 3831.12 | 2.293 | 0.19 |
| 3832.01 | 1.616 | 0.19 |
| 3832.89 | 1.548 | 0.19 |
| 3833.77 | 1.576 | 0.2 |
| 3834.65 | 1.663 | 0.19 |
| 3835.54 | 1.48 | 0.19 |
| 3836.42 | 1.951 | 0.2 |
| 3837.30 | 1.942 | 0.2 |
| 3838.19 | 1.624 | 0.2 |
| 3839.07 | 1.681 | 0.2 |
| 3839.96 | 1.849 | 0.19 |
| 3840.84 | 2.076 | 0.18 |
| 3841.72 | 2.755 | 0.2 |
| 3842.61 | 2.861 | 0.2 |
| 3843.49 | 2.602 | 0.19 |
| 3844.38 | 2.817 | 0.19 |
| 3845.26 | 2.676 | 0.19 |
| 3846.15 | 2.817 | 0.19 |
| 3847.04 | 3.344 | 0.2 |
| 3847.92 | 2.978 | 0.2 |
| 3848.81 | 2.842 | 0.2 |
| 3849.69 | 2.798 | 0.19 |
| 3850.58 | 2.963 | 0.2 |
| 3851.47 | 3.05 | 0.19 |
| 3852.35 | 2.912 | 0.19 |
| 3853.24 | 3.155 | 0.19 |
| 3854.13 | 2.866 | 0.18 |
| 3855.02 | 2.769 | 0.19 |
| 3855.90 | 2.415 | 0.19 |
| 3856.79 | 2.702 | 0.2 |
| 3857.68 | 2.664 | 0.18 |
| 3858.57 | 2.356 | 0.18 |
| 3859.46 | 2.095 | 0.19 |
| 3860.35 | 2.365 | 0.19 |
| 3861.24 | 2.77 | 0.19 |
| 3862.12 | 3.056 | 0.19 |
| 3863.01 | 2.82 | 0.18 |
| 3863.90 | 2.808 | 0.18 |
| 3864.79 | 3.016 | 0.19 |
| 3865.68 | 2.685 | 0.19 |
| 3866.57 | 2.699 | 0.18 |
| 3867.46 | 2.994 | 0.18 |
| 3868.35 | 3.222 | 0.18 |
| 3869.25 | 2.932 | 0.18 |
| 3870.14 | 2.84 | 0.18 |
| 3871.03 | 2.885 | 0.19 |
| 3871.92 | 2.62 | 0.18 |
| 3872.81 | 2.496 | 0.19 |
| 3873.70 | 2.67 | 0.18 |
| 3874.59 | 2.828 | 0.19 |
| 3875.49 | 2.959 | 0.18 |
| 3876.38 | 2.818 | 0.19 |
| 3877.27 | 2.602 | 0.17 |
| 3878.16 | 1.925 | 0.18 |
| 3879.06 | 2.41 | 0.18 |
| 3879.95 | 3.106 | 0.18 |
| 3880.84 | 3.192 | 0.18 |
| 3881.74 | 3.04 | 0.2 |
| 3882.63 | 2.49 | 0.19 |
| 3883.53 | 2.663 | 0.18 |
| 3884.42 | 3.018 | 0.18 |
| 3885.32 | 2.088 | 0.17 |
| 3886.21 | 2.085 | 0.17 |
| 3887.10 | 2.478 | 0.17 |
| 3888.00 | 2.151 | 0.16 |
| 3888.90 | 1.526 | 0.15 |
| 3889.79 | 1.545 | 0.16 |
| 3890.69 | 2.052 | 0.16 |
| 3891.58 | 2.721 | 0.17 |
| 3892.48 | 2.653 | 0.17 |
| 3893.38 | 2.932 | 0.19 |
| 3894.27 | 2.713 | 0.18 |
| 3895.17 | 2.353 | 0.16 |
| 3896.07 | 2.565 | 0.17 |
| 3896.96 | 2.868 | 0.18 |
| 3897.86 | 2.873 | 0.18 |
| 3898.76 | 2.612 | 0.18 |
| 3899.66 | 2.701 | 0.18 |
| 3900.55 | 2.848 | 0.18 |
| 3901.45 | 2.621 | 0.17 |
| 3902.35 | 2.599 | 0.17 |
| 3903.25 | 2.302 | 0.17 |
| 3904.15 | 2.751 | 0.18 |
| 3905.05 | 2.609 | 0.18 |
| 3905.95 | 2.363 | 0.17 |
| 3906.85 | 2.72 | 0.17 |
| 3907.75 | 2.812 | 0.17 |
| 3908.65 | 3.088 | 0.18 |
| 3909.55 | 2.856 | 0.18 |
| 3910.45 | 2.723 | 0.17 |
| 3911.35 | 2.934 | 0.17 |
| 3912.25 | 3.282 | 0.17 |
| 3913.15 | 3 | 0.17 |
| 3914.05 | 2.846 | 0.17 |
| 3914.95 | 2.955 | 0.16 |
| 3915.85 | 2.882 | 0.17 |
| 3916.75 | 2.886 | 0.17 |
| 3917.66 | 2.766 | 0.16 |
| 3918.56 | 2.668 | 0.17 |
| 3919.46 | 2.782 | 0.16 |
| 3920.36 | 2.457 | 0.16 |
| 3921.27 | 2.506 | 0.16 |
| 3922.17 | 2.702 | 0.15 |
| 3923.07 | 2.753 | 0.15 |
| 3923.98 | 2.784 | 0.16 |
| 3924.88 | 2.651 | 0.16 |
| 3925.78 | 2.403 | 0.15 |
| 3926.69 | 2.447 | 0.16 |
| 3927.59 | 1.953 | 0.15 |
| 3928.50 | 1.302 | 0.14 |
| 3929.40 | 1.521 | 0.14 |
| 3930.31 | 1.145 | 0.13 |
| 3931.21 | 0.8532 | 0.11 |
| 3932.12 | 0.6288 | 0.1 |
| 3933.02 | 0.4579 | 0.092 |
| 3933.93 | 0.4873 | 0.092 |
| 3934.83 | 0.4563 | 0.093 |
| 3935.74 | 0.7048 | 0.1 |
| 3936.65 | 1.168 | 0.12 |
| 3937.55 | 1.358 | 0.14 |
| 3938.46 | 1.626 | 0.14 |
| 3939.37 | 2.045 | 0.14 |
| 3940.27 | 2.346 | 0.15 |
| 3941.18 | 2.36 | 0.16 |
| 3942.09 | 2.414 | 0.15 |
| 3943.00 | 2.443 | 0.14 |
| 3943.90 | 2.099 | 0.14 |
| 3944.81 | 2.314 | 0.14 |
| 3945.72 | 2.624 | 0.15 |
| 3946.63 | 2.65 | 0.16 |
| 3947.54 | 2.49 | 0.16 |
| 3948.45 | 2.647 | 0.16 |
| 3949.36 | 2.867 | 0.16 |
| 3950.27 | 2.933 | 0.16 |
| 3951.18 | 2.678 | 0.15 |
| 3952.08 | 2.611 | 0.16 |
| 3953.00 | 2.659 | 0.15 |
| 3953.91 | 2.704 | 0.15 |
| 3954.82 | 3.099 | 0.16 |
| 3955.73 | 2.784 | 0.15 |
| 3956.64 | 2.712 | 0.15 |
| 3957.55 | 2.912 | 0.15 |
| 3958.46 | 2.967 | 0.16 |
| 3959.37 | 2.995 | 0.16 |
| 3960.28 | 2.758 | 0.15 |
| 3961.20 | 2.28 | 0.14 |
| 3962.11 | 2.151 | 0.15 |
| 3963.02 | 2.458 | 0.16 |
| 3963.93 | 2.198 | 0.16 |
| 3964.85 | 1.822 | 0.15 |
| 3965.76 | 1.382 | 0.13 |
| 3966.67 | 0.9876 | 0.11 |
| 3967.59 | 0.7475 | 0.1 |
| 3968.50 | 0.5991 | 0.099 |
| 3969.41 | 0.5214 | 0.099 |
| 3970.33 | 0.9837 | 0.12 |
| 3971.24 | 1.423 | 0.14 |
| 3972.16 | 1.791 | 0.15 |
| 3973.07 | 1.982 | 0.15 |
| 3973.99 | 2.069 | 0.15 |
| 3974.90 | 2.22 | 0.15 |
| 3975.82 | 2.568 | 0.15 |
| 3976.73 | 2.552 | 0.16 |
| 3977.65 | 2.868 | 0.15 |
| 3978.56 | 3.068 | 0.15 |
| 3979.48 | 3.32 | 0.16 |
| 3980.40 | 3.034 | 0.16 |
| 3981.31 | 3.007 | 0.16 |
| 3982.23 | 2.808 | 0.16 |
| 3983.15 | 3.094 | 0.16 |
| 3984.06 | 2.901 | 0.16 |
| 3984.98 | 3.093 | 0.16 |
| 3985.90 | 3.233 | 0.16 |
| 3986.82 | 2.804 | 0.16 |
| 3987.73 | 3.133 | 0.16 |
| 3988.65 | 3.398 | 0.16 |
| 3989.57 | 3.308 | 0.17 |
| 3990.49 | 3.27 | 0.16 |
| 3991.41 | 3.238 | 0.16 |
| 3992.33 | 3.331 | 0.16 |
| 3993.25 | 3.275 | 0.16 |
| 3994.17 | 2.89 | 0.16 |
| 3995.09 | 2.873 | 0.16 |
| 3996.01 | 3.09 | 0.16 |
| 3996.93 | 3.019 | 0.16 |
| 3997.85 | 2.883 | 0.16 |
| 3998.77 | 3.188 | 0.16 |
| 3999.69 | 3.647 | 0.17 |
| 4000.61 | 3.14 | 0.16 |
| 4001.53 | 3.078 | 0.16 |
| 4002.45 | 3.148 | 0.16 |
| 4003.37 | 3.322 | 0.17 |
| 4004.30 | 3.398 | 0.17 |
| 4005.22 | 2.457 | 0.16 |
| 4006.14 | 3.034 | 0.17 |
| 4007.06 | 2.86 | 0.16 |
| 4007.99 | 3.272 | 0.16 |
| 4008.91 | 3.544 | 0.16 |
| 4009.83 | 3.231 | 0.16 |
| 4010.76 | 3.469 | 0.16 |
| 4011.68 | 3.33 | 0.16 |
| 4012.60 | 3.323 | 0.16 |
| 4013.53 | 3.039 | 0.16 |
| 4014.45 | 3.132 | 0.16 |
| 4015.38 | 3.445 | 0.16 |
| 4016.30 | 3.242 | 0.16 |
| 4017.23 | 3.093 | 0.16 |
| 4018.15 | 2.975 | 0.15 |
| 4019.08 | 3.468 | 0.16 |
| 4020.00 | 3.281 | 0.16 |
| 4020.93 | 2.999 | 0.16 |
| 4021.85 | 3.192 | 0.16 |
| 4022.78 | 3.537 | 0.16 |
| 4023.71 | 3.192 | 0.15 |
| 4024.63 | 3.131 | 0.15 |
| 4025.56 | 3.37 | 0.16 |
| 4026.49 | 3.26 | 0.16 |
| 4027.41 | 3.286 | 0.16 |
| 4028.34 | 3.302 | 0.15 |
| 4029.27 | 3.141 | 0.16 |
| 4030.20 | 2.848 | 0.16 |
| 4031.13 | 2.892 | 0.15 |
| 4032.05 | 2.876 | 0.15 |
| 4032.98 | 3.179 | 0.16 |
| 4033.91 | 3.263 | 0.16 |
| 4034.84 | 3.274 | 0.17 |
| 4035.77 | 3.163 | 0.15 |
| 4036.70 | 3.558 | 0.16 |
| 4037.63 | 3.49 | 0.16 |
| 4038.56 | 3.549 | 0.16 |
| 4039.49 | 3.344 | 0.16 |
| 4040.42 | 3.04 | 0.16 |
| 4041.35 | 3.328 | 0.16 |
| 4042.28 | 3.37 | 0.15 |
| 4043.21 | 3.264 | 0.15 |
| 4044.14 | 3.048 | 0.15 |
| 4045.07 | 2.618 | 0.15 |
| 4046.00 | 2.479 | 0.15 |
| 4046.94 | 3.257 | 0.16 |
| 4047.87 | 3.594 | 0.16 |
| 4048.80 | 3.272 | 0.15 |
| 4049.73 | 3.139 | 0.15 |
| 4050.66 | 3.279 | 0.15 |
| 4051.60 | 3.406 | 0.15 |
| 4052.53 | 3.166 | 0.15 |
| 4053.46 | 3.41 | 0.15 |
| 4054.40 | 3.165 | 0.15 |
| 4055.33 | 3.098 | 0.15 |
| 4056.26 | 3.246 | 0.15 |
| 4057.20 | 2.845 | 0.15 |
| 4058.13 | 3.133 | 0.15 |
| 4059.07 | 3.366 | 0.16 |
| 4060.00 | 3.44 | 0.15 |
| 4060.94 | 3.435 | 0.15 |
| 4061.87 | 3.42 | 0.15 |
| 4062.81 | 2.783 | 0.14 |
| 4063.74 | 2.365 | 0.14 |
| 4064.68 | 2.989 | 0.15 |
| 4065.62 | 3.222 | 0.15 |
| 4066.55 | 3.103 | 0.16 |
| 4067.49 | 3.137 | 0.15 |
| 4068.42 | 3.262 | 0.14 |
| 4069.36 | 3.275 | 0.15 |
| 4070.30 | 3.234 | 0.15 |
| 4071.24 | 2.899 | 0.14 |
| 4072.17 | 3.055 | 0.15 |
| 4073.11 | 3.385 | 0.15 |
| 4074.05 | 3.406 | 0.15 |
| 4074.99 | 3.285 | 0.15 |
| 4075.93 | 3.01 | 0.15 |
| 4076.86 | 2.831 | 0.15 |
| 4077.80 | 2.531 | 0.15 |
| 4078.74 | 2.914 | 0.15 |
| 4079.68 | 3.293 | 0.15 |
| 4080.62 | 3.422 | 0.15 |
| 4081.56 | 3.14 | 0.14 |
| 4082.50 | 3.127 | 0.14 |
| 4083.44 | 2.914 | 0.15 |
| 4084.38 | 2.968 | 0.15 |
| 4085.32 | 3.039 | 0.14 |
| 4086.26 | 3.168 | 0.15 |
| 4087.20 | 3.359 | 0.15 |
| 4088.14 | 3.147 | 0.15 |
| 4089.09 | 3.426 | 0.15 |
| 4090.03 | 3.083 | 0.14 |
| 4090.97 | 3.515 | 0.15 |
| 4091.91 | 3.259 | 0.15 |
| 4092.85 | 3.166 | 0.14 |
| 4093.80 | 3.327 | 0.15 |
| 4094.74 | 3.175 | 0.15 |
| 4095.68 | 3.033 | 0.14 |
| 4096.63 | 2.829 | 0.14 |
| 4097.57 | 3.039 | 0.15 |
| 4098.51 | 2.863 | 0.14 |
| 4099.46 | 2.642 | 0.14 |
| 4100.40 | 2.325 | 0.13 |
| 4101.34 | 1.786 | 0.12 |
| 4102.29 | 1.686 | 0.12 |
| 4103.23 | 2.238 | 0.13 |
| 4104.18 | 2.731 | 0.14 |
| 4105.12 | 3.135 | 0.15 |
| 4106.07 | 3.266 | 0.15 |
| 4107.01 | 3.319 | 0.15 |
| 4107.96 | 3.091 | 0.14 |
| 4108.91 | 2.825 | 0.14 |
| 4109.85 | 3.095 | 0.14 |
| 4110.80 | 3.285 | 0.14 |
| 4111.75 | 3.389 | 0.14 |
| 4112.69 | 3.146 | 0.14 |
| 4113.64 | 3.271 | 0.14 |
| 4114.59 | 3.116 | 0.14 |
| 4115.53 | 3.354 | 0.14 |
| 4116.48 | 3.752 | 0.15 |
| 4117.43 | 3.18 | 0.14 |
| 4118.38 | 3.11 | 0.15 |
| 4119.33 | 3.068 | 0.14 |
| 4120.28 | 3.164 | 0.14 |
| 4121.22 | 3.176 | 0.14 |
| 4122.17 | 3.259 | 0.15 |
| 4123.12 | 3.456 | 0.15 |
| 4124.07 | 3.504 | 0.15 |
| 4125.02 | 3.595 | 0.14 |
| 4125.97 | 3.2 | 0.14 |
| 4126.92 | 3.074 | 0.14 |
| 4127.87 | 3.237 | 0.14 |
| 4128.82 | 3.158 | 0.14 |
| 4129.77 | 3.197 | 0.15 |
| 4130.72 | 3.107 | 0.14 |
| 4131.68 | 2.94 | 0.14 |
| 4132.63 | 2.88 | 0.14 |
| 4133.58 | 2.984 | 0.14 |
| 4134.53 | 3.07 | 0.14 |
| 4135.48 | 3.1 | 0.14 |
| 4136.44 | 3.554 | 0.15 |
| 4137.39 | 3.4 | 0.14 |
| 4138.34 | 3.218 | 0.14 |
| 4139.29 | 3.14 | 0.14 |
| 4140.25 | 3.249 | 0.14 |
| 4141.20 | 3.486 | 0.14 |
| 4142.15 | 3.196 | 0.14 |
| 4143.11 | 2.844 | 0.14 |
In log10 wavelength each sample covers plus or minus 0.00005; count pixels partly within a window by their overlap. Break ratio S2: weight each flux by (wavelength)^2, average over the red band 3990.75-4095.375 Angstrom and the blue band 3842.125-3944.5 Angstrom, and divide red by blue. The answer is 1.4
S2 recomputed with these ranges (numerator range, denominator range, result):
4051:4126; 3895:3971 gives 1.48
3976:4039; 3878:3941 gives 1.43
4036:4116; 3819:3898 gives 1.37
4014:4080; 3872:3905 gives 1.34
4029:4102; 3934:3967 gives 1.46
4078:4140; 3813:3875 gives 1.39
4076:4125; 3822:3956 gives 1.39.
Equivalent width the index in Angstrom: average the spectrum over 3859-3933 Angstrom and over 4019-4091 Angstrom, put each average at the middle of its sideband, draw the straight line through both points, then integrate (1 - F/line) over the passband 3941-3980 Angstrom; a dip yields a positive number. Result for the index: 7.0 Angstrom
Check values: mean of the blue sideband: 2.55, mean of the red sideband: 3.17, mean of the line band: 2.3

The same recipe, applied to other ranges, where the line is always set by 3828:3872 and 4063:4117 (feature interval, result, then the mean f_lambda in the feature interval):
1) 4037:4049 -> -1.1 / 3.21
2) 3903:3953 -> 7.7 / 2.28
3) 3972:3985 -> 0.5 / 2.7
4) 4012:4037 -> -2.6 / 3.2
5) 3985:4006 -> -2.2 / 3.14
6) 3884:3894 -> 1.2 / 2.3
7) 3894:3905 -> -0.1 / 2.65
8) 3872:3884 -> -0.6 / 2.71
